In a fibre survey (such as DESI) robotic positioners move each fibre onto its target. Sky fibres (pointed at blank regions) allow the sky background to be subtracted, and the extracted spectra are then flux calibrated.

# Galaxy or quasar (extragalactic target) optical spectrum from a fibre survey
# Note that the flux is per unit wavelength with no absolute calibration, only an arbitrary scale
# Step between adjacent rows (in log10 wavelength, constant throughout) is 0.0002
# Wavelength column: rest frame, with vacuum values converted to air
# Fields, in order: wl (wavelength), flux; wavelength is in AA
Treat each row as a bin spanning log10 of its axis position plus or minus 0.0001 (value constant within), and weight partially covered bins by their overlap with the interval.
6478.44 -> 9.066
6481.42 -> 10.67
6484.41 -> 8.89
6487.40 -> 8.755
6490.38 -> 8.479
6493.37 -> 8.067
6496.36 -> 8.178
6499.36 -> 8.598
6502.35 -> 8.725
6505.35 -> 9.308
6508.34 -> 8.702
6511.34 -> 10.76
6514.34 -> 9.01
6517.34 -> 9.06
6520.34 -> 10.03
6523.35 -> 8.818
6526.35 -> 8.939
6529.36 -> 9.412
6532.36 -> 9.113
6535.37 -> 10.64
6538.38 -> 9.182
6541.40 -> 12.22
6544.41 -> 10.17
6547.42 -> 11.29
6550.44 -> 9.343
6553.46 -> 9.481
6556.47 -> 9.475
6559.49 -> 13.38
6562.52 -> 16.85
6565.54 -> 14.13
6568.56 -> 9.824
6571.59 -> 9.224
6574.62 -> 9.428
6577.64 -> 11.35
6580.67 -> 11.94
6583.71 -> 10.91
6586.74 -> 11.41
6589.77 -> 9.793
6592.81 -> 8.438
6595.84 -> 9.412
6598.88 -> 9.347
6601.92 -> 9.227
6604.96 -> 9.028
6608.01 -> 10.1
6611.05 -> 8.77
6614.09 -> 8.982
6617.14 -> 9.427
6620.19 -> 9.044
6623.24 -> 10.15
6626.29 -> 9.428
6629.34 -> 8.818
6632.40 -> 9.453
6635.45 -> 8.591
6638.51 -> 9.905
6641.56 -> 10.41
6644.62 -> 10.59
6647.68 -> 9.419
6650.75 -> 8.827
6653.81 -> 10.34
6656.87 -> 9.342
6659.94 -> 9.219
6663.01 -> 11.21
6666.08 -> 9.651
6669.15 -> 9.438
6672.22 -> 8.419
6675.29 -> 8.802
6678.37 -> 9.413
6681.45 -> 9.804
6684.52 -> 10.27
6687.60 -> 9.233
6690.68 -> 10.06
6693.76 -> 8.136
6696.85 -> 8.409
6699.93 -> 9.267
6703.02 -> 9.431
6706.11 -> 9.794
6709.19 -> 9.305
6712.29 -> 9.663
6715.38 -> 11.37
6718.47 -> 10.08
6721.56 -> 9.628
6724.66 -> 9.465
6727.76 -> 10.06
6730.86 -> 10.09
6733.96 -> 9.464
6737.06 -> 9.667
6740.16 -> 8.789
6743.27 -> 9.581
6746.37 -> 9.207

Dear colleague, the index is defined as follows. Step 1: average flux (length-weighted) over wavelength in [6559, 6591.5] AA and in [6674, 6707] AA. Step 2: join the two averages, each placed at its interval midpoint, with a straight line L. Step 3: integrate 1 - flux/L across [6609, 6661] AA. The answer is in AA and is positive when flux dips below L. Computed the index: 4.7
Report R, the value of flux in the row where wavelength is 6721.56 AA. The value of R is 9.628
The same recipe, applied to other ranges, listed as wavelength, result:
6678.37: 9.413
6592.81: 8.438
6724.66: 9.465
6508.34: 8.702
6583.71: 10.91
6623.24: 10.15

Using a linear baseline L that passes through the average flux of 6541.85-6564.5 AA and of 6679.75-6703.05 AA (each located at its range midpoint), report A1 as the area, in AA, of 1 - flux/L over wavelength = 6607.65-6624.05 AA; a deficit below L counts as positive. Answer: 1.9 AA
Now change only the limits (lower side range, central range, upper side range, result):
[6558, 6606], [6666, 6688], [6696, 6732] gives 1.49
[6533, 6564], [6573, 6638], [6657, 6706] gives 4.54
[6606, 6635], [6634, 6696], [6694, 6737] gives -0.47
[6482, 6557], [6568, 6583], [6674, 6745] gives -1.54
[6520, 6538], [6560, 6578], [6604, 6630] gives -4.84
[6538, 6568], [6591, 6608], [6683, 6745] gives 2.80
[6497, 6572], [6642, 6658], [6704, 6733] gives 0.43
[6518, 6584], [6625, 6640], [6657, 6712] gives 1.00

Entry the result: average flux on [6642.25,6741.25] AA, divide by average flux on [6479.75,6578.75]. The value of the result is 1.0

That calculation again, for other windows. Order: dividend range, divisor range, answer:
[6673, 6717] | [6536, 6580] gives 0.85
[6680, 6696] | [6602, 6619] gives 1.02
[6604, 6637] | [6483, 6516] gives 1.04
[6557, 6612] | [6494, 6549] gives 1.12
